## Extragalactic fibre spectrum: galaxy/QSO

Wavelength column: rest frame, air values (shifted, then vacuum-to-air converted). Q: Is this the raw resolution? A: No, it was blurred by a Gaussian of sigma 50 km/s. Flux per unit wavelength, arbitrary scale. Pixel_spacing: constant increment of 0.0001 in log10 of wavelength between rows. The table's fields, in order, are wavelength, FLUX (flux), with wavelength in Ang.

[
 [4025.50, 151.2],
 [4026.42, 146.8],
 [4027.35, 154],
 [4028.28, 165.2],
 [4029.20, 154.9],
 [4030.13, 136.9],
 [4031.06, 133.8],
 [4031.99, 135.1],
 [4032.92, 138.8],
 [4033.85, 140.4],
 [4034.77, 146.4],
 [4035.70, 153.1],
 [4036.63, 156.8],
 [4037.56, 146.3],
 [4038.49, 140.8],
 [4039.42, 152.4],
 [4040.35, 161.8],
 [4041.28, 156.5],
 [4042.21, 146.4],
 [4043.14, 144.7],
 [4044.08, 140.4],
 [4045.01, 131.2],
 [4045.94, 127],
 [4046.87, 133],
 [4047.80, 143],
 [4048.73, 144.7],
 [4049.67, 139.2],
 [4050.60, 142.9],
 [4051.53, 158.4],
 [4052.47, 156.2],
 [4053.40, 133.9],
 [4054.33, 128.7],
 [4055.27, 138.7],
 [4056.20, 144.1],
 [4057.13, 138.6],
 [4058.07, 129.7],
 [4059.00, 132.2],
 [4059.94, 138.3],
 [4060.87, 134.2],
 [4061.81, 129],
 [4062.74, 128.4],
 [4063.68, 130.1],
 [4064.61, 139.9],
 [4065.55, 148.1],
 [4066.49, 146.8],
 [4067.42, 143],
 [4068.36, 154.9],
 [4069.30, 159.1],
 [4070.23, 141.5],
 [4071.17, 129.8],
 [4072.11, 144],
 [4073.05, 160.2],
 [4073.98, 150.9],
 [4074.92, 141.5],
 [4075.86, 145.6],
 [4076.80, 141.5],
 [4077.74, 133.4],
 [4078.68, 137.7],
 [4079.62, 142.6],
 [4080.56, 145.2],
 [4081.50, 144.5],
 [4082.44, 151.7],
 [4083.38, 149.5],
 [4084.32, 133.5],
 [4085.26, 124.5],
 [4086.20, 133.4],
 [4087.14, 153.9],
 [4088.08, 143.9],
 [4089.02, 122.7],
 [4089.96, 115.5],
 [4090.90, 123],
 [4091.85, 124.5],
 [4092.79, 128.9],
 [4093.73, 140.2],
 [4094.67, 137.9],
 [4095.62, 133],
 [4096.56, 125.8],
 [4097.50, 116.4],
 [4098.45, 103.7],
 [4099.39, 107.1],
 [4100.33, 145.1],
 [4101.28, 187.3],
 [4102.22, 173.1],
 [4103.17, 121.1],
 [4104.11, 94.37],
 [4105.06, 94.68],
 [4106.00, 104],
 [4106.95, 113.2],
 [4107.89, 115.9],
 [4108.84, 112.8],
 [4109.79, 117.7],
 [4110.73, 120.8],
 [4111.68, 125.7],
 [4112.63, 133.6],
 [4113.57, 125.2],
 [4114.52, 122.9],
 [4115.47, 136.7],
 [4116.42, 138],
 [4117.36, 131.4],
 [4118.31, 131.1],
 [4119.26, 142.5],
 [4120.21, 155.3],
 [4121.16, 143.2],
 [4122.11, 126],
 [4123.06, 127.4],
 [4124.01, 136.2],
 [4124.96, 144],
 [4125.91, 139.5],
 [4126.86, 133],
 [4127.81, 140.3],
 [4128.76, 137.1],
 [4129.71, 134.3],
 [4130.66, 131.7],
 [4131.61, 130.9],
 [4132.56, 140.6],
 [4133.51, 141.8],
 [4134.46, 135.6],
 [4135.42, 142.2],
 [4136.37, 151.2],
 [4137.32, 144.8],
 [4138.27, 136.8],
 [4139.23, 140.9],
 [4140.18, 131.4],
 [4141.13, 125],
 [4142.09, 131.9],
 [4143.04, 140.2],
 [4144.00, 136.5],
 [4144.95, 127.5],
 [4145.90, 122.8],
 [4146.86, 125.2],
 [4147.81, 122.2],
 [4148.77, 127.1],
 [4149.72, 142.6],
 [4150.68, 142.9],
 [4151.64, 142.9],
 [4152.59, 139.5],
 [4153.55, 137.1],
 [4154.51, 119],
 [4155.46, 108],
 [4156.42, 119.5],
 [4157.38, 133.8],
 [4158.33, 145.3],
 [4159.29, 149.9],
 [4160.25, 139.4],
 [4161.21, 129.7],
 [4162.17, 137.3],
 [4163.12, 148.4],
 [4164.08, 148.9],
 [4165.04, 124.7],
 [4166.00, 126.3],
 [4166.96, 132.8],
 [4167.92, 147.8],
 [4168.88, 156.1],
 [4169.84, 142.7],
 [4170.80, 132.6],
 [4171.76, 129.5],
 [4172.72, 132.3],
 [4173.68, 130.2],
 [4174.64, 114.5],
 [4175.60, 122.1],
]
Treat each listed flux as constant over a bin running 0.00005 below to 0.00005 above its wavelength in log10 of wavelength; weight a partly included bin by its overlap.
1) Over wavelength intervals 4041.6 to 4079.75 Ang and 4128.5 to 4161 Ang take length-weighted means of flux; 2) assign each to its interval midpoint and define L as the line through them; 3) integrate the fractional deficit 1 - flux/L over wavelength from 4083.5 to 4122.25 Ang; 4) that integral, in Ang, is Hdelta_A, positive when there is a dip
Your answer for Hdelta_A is 2.5 Ang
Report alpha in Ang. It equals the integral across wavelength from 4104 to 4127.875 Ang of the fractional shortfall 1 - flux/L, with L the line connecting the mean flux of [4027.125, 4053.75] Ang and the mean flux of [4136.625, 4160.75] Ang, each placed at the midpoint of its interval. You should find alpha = 1.7 Ang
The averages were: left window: 145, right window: 133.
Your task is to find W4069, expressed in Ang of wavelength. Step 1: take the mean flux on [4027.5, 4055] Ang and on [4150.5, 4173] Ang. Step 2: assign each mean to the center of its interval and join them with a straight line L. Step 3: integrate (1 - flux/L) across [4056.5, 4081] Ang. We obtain 0.3 Ang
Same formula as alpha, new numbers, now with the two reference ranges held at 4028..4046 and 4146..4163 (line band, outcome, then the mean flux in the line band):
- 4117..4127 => -0.1 Ang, 137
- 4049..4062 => 0.4 Ang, 139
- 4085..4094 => 0.6 Ang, 131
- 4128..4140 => -0.3 Ang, 139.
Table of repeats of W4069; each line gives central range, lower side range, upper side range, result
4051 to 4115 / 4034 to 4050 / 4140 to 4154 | 2.7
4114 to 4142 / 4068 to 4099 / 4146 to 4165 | -0.3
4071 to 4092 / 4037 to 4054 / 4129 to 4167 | 0.3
